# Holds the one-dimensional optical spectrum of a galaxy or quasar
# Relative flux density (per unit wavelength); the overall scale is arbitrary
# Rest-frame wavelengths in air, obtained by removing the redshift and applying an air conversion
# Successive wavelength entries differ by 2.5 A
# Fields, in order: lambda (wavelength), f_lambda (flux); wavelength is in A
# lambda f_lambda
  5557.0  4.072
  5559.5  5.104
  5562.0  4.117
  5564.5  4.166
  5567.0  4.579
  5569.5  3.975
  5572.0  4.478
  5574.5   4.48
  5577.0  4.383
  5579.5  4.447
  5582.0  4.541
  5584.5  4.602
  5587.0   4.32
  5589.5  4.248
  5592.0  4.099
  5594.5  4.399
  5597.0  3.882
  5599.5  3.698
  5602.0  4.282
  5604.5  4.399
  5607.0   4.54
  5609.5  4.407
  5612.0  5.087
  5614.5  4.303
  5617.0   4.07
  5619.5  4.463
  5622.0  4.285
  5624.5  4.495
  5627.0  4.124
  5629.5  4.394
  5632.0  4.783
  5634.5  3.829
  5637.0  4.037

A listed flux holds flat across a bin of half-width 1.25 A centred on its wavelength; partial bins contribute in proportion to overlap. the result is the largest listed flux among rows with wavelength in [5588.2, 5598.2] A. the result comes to 4.399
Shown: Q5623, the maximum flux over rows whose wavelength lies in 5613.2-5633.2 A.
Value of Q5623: 4.783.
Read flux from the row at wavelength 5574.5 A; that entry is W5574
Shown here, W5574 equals 4.48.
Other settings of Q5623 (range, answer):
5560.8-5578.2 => 4.579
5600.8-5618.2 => 5.087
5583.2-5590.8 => 4.602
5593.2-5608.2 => 4.54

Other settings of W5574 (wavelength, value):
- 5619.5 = 4.463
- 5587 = 4.32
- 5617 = 4.07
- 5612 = 5.087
